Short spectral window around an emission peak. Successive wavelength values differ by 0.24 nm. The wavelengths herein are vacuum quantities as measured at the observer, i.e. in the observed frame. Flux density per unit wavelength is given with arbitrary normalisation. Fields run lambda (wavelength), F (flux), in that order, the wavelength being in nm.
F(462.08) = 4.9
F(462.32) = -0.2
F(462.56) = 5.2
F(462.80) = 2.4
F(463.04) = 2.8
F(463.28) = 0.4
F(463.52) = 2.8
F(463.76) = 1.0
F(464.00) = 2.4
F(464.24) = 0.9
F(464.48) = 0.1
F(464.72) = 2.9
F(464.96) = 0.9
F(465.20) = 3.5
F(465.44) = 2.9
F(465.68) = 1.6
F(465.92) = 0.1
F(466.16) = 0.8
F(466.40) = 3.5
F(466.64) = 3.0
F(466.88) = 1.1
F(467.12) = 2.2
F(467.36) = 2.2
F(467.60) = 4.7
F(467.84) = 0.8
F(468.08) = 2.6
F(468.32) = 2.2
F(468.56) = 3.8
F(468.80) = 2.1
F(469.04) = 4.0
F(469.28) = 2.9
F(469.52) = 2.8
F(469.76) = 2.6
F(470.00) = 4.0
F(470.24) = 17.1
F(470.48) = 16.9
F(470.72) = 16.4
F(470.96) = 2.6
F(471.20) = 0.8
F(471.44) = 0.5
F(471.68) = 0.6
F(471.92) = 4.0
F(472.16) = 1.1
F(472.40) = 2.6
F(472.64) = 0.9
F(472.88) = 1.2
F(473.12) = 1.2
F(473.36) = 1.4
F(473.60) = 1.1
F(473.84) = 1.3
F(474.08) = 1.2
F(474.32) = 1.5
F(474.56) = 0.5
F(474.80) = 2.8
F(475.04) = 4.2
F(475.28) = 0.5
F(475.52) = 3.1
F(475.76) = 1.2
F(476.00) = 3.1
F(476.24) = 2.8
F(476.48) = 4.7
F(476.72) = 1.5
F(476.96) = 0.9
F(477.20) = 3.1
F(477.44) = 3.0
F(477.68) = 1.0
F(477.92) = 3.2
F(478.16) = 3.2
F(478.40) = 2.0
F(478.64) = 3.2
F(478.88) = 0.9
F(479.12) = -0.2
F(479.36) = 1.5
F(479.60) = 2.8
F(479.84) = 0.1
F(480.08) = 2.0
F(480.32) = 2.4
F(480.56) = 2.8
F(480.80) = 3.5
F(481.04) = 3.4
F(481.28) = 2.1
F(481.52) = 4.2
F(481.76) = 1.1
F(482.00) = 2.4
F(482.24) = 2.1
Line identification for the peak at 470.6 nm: [O II]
